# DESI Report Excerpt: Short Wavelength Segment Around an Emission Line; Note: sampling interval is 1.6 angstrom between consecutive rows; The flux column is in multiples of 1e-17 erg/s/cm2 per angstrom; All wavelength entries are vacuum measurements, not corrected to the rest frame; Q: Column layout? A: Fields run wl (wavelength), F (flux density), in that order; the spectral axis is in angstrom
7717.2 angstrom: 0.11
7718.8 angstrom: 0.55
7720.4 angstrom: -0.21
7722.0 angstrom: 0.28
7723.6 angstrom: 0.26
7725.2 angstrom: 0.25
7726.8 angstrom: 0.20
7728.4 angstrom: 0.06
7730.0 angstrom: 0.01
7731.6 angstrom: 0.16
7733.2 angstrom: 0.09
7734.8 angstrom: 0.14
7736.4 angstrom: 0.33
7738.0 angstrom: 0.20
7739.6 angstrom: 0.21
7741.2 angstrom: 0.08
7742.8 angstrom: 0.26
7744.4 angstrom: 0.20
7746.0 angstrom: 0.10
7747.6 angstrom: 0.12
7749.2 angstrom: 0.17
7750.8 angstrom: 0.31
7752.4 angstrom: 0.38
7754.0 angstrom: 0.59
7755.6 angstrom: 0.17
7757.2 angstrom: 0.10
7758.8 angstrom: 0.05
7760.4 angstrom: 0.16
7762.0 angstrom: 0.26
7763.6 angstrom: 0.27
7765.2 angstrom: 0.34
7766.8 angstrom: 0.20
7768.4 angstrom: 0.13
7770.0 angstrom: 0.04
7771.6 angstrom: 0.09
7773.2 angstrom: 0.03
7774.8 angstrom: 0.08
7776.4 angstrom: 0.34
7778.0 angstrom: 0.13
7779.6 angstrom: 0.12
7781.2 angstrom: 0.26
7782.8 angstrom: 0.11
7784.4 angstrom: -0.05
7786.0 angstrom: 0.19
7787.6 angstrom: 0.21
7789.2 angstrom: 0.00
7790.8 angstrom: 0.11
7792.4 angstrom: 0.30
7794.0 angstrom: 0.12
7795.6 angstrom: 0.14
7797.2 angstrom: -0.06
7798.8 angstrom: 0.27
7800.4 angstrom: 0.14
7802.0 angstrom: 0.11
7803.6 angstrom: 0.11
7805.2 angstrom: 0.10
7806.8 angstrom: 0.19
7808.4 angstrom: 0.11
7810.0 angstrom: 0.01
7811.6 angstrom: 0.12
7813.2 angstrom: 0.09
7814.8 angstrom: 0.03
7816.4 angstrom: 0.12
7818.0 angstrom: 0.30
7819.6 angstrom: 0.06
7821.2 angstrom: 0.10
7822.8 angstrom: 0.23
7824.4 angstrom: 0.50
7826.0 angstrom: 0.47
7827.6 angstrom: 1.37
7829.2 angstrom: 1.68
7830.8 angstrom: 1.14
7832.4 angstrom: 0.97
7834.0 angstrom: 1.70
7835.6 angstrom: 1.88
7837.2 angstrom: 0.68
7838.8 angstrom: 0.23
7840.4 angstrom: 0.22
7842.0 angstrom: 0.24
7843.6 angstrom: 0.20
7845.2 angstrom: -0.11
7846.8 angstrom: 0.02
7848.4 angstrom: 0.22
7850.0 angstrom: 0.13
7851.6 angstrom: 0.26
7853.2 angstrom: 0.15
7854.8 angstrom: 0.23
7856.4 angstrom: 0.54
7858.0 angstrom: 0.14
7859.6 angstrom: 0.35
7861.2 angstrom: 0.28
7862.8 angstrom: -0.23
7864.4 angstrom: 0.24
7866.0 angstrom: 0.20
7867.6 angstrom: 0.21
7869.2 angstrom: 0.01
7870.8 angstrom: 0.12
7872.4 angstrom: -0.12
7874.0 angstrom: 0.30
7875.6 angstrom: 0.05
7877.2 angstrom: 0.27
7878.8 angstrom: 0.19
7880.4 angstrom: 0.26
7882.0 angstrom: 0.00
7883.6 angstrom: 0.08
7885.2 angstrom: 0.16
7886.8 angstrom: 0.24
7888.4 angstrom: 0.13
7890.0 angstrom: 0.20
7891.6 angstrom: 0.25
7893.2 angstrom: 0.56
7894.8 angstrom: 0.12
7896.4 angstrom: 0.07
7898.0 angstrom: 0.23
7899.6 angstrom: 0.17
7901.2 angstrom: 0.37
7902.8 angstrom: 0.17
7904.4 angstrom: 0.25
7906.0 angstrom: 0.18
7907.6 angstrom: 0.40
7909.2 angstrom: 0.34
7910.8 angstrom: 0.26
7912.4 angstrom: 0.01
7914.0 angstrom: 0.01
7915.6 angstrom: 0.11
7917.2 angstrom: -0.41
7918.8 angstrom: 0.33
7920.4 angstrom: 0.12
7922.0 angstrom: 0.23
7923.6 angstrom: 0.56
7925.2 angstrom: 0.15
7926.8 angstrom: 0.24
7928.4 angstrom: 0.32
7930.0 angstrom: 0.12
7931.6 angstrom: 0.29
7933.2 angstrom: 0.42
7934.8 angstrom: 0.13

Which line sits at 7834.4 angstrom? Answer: [O II]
